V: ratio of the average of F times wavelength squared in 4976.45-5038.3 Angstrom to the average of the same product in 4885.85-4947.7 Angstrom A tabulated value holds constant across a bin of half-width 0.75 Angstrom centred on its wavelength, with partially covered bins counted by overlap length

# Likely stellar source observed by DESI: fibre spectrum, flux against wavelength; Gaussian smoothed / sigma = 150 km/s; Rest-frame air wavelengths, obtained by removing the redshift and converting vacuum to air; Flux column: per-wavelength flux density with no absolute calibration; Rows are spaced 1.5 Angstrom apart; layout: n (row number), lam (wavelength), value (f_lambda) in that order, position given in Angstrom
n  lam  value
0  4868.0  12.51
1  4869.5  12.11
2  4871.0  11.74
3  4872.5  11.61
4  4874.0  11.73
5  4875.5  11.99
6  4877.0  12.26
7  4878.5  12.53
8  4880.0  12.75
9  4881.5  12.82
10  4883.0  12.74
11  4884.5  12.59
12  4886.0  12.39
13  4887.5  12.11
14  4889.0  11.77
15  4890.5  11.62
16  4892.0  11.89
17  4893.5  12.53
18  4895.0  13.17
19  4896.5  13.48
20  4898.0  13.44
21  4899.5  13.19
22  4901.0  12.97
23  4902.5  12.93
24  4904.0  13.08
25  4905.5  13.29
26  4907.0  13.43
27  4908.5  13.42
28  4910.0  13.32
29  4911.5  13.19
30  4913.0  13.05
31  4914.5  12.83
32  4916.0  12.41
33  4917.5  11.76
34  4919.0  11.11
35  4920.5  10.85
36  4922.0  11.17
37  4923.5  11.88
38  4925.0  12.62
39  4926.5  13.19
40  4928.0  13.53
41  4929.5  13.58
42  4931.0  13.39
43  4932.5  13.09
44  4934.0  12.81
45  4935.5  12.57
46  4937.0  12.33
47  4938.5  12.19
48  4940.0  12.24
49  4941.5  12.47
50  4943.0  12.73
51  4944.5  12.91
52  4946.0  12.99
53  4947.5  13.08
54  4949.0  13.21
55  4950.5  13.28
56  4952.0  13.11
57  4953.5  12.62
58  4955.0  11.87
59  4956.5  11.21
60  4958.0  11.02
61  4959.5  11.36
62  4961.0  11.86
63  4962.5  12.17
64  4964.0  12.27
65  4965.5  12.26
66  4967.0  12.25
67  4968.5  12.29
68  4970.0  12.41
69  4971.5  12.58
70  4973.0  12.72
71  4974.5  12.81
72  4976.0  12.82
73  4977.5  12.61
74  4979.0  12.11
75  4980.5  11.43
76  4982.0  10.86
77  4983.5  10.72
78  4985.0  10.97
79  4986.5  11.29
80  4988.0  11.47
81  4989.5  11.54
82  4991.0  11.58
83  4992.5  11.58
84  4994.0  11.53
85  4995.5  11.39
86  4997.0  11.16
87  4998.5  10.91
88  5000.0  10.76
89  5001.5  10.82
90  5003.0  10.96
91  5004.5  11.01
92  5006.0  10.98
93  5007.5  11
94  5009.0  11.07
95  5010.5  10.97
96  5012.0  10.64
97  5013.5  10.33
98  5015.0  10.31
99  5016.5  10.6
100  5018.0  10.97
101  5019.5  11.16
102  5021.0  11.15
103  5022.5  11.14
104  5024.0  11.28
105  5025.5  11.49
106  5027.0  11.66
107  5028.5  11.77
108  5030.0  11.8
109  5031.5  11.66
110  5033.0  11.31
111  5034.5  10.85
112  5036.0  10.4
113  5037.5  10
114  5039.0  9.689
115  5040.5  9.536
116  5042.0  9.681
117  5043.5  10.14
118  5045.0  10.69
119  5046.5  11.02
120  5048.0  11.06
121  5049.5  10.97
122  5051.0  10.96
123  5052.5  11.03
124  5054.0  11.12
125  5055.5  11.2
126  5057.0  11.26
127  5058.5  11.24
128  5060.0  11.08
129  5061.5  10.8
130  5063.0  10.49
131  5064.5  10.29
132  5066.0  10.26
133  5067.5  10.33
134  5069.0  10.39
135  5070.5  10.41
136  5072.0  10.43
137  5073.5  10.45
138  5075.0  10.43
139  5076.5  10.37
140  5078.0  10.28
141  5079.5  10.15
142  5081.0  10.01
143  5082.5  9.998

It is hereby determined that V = 0.91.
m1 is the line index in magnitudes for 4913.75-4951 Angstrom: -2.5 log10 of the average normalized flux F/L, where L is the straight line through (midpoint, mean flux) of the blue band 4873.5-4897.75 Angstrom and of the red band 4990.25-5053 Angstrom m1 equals -0.06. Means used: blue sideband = 12.4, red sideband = 10.9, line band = 12.6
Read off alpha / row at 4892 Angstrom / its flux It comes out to 11.89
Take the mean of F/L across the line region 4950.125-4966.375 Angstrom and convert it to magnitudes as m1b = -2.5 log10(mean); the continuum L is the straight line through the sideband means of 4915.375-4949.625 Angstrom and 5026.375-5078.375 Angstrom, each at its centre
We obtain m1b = 0.006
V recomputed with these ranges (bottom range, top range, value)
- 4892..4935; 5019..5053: 0.89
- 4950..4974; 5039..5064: 0.91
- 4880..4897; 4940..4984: 1.02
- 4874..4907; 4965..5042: 0.93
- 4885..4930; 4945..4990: 0.98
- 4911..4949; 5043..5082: 0.89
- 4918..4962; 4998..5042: 0.91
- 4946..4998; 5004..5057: 0.93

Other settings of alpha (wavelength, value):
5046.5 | 11.02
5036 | 10.4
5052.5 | 11.03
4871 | 11.74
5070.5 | 10.41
